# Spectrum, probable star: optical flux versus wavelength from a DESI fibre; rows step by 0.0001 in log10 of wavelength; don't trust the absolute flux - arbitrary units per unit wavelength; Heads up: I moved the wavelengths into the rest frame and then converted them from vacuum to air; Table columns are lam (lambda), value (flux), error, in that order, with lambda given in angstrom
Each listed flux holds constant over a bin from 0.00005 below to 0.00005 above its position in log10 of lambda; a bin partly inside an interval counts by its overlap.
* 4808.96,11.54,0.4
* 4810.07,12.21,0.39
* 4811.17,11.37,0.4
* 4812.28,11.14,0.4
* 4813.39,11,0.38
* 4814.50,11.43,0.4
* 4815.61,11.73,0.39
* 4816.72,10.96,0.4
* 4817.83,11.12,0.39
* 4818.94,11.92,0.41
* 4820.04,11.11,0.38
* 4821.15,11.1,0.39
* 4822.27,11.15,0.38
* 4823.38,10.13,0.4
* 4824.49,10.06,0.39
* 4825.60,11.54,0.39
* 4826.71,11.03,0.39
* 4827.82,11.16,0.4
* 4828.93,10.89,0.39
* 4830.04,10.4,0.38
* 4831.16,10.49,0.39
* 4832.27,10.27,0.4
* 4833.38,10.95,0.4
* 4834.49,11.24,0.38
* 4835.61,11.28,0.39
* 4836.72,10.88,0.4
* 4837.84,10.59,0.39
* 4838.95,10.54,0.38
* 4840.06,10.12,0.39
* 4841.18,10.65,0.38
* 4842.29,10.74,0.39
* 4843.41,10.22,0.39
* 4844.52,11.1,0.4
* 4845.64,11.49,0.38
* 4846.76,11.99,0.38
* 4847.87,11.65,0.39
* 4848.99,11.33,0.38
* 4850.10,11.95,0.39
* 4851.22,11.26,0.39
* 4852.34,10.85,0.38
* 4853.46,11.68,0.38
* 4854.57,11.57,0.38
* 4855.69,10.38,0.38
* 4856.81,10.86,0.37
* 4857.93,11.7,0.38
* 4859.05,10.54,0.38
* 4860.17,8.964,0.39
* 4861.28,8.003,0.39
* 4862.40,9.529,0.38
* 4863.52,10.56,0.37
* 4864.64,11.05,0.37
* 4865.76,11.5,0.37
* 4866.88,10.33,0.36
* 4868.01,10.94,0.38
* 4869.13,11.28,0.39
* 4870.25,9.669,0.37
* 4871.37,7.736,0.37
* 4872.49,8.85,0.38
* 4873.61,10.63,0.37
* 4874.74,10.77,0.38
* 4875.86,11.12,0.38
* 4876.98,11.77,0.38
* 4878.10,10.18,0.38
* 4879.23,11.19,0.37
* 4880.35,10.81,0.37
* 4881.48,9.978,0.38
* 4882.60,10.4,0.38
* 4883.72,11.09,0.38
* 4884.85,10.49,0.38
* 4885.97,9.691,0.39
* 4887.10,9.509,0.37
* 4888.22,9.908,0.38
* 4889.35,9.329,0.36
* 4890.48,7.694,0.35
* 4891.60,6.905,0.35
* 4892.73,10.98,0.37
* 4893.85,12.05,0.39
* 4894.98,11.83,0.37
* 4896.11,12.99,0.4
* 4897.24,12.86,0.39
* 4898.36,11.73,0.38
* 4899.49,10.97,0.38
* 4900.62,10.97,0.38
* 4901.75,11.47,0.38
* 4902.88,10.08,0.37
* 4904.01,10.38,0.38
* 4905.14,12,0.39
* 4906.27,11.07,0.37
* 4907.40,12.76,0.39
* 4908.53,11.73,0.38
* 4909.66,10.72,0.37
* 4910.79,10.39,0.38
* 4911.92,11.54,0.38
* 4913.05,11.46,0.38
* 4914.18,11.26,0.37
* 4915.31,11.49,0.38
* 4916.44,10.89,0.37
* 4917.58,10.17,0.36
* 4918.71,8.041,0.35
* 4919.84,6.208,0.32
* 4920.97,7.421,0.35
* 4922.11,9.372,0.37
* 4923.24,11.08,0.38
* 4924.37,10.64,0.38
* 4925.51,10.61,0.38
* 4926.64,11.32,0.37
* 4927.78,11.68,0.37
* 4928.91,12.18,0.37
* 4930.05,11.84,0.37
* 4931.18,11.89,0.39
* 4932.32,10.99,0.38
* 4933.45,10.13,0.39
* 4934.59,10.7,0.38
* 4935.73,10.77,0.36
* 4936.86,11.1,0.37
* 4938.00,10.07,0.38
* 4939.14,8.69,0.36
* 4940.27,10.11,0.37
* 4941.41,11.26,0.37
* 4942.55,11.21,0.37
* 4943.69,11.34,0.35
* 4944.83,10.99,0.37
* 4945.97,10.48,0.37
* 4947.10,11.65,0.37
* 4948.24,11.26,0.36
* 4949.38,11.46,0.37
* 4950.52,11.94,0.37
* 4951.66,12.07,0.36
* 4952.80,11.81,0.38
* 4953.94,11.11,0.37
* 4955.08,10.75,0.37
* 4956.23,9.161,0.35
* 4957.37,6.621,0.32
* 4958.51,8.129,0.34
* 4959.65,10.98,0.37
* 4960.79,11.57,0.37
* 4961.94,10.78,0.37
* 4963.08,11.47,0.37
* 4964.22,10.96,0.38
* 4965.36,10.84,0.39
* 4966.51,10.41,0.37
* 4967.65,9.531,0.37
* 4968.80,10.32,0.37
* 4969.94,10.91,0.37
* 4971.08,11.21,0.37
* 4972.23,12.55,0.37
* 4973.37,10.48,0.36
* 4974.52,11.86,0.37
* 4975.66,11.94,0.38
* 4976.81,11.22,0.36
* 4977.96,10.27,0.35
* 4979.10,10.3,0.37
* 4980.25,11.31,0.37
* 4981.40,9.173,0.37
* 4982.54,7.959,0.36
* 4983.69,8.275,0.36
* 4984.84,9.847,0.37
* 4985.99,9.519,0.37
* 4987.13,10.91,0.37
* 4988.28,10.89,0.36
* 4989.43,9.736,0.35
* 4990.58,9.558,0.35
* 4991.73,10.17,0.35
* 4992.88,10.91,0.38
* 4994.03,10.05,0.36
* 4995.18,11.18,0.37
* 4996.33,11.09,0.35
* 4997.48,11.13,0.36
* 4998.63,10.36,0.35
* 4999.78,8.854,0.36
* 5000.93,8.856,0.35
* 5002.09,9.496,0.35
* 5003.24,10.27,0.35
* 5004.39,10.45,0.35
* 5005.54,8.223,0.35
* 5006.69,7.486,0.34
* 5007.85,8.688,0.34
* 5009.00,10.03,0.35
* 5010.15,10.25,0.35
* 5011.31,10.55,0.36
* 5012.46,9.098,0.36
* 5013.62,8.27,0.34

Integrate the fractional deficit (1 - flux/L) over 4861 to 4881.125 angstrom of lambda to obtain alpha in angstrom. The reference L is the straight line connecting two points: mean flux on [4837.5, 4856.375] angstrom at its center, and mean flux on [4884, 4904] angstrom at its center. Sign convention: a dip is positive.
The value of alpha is 0.8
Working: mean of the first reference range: 11.1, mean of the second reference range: 10.6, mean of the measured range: 10.4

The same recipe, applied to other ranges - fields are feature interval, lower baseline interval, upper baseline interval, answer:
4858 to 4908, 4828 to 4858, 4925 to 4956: 2.3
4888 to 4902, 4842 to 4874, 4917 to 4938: -0.4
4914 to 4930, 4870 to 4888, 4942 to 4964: 0.5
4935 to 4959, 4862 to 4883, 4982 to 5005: -1.0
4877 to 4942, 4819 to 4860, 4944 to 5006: 0.4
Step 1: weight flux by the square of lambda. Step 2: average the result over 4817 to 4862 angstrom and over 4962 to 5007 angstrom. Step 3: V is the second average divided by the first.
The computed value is 1.0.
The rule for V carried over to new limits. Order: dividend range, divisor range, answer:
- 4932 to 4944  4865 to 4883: 1.04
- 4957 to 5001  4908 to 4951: 0.99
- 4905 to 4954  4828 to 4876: 1.05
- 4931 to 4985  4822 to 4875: 1.04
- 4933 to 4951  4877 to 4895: 1.09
